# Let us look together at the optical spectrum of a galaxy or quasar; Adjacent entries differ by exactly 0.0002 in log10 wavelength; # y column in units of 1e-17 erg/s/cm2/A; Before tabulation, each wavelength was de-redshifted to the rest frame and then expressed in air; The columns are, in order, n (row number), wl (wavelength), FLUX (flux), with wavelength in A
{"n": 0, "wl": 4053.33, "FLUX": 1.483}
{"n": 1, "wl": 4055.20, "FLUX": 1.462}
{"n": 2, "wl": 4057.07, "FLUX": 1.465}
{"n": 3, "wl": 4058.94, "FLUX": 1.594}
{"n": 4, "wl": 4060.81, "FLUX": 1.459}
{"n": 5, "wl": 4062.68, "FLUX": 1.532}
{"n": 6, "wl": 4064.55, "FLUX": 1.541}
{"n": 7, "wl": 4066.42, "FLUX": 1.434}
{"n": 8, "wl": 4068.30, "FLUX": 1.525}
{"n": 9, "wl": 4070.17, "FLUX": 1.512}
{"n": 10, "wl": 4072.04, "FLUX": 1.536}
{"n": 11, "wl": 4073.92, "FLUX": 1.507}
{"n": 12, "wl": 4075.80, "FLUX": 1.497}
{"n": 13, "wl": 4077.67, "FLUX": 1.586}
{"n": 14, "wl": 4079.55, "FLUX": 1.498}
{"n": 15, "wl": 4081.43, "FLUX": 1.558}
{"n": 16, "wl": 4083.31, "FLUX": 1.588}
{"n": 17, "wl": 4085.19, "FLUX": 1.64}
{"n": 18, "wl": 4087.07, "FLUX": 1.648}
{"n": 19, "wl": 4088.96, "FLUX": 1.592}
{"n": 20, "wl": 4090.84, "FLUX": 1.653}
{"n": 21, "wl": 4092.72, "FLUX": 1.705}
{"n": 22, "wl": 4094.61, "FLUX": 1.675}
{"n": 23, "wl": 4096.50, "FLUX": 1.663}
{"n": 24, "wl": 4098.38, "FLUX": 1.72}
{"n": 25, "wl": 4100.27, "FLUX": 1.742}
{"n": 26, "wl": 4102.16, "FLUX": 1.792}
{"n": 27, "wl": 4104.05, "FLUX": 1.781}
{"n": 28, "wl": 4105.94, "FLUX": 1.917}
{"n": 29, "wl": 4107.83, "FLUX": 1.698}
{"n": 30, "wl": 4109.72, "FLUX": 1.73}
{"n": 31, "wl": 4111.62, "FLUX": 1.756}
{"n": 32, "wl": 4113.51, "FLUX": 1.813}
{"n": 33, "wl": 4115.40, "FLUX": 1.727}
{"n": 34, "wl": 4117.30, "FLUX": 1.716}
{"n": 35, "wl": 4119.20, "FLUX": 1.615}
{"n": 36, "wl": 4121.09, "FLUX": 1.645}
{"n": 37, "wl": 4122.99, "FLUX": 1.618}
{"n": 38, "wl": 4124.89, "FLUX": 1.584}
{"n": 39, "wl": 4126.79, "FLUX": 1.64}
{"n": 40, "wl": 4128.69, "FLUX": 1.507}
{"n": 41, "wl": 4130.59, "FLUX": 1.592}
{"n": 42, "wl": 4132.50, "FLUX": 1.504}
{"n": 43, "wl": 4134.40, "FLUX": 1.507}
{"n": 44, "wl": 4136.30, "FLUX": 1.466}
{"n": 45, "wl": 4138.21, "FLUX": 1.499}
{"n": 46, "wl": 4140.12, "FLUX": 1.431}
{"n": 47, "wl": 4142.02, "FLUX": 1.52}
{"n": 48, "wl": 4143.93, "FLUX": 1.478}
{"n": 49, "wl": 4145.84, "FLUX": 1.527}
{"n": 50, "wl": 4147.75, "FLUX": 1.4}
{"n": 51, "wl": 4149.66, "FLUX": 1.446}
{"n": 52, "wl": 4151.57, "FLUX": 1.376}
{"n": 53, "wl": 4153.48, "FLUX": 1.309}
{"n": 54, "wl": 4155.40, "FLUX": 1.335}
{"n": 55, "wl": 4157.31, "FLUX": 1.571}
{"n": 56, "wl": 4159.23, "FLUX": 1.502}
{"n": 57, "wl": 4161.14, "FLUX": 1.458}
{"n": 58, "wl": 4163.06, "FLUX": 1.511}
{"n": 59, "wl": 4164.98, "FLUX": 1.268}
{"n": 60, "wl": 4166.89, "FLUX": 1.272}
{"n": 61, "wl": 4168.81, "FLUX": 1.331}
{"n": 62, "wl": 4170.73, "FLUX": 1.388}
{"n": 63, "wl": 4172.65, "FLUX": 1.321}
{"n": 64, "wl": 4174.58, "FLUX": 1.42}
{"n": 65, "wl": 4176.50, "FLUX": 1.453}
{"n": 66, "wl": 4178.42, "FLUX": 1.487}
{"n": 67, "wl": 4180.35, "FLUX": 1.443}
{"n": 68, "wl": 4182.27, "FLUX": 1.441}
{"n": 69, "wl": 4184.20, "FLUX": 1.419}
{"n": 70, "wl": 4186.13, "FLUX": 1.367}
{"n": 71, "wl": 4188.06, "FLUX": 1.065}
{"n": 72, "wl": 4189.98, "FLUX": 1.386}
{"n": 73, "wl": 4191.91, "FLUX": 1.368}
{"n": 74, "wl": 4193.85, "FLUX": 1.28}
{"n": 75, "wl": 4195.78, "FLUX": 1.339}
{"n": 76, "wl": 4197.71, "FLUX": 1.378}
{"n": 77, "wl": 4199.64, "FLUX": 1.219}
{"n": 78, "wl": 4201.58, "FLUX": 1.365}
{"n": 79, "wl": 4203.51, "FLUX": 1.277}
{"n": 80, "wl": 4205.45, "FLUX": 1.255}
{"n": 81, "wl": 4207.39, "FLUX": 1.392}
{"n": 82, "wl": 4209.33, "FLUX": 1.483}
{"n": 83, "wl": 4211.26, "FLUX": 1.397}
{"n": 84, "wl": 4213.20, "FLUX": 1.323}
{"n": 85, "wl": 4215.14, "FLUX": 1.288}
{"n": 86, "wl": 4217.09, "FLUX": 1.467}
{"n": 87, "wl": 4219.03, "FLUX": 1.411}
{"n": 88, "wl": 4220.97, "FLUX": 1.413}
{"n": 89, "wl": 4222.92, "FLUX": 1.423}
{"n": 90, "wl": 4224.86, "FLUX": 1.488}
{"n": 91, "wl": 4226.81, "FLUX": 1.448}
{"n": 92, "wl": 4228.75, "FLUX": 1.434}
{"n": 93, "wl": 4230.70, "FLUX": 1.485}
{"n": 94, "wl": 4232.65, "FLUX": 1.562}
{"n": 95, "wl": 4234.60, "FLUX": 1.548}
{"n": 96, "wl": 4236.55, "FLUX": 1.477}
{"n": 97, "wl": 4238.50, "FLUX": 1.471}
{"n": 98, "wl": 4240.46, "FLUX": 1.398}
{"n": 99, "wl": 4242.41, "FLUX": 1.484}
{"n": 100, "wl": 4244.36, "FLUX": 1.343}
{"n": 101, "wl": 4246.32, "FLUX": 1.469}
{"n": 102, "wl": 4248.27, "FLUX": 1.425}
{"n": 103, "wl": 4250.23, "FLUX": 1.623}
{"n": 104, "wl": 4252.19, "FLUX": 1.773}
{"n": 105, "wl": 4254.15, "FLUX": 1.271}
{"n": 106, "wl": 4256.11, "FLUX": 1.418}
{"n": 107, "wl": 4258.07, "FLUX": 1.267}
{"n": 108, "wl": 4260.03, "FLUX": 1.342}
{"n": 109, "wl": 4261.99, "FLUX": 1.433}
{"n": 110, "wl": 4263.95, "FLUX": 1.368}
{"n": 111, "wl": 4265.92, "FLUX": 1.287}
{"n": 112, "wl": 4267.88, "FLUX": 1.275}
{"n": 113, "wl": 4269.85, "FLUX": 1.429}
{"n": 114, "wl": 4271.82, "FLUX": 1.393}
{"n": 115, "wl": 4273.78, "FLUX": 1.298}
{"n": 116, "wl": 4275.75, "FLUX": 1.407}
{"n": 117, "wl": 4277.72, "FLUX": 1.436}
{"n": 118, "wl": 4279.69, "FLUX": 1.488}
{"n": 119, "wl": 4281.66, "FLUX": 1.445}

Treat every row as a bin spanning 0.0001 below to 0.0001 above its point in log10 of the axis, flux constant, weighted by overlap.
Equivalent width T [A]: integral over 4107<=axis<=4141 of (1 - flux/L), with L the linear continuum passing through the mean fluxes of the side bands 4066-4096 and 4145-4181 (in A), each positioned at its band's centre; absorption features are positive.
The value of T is -2.8 A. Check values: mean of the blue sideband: 1.58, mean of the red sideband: 1.41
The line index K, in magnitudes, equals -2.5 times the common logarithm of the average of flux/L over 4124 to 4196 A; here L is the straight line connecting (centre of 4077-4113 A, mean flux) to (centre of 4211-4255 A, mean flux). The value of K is 0.108 mag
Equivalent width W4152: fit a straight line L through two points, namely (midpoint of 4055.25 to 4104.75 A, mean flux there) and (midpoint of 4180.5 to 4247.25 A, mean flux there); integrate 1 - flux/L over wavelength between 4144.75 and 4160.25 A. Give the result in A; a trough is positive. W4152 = 0.53 A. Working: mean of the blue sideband 1.59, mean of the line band 1.43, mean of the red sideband 1.39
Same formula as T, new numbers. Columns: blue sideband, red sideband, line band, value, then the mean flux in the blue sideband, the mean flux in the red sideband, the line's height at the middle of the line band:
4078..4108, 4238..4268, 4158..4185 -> 2.4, 1.68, 1.42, 1.55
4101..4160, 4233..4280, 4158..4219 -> 5.7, 1.58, 1.42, 1.51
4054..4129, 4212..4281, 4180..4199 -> 2.0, 1.62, 1.42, 1.5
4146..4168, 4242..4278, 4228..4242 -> -0.8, 1.41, 1.41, 1.41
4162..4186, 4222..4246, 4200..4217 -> 1.0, 1.4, 1.46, 1.43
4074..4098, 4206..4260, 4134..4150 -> 0.7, 1.61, 1.44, 1.54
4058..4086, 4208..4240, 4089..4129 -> -5.0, 1.53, 1.44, 1.51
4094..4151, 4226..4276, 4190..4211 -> 2.3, 1.62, 1.43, 1.5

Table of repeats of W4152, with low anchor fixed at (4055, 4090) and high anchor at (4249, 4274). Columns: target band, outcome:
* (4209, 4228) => 0.3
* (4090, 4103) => -1.6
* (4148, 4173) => 1.4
